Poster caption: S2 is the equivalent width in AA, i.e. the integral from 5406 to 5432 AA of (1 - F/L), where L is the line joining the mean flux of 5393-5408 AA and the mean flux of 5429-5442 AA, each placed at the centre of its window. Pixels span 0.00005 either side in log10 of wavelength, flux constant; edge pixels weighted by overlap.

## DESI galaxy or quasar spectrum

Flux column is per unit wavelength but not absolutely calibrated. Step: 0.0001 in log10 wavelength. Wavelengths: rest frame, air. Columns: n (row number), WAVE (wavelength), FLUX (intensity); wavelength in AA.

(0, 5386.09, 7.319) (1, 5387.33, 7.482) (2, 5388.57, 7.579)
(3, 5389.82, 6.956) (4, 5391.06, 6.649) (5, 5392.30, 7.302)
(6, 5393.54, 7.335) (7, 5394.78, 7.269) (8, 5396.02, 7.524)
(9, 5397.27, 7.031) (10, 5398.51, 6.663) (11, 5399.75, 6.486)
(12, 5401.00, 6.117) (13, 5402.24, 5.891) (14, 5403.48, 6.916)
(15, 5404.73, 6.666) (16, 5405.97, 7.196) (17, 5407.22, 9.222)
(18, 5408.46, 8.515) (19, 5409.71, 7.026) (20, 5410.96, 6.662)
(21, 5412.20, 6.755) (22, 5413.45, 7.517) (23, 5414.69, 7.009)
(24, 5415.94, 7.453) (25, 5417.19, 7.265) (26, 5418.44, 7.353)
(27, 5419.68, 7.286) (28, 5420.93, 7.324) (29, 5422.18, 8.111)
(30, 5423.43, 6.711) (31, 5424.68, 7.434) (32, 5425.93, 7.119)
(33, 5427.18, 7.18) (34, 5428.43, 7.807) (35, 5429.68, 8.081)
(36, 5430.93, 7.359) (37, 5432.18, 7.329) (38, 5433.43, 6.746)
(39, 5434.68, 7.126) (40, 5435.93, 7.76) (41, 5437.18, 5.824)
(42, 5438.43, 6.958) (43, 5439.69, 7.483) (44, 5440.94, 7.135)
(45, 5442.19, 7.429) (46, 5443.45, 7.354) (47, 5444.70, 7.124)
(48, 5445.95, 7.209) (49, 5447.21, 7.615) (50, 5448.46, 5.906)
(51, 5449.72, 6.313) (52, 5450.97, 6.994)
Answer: -1.2 AA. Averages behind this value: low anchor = 7.04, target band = 7.45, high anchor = 7.19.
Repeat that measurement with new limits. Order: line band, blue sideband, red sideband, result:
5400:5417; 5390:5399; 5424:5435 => 0.2 AA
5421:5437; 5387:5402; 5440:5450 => -0.7 AA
